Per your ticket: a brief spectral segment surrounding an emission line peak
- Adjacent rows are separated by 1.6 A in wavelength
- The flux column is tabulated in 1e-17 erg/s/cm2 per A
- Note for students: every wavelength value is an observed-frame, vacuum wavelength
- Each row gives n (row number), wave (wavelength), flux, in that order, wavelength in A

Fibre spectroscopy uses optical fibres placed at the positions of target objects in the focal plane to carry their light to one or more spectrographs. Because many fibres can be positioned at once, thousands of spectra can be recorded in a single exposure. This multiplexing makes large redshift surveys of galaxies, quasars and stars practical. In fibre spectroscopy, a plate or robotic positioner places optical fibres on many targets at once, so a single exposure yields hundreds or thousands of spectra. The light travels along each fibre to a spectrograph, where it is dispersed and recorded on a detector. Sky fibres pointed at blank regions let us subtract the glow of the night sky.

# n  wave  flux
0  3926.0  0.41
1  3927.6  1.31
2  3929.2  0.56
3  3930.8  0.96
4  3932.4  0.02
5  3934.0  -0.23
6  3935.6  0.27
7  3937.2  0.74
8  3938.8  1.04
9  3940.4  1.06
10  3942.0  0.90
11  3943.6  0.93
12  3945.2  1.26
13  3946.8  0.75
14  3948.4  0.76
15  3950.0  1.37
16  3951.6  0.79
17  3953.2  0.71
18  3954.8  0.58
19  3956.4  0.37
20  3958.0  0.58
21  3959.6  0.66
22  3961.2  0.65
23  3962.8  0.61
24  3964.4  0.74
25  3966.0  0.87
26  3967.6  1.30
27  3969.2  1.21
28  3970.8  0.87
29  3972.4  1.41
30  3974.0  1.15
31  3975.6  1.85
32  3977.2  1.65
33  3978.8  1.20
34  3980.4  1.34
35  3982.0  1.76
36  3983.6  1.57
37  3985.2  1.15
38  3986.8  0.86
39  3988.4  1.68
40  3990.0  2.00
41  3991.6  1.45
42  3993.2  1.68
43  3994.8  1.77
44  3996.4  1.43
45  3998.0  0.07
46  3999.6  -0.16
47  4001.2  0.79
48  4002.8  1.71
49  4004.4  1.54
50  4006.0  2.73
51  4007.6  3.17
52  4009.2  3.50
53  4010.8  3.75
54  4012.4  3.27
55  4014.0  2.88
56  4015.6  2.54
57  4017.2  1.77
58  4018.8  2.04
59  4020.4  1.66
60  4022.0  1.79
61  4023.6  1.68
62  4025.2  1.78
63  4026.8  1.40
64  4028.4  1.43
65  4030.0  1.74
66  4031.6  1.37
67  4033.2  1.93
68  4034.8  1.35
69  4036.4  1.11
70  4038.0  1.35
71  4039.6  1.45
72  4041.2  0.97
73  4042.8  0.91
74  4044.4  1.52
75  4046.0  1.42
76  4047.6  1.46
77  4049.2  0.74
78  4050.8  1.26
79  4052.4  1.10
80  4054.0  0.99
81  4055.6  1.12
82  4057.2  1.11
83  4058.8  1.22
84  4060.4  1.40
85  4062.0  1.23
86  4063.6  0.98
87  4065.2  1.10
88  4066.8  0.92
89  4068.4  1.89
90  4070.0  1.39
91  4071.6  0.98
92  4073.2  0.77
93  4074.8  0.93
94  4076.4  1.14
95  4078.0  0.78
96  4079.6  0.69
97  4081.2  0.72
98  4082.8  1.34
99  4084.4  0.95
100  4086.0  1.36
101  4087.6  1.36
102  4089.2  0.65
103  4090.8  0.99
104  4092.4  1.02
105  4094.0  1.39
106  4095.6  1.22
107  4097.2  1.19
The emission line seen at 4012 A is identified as Lyman alpha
